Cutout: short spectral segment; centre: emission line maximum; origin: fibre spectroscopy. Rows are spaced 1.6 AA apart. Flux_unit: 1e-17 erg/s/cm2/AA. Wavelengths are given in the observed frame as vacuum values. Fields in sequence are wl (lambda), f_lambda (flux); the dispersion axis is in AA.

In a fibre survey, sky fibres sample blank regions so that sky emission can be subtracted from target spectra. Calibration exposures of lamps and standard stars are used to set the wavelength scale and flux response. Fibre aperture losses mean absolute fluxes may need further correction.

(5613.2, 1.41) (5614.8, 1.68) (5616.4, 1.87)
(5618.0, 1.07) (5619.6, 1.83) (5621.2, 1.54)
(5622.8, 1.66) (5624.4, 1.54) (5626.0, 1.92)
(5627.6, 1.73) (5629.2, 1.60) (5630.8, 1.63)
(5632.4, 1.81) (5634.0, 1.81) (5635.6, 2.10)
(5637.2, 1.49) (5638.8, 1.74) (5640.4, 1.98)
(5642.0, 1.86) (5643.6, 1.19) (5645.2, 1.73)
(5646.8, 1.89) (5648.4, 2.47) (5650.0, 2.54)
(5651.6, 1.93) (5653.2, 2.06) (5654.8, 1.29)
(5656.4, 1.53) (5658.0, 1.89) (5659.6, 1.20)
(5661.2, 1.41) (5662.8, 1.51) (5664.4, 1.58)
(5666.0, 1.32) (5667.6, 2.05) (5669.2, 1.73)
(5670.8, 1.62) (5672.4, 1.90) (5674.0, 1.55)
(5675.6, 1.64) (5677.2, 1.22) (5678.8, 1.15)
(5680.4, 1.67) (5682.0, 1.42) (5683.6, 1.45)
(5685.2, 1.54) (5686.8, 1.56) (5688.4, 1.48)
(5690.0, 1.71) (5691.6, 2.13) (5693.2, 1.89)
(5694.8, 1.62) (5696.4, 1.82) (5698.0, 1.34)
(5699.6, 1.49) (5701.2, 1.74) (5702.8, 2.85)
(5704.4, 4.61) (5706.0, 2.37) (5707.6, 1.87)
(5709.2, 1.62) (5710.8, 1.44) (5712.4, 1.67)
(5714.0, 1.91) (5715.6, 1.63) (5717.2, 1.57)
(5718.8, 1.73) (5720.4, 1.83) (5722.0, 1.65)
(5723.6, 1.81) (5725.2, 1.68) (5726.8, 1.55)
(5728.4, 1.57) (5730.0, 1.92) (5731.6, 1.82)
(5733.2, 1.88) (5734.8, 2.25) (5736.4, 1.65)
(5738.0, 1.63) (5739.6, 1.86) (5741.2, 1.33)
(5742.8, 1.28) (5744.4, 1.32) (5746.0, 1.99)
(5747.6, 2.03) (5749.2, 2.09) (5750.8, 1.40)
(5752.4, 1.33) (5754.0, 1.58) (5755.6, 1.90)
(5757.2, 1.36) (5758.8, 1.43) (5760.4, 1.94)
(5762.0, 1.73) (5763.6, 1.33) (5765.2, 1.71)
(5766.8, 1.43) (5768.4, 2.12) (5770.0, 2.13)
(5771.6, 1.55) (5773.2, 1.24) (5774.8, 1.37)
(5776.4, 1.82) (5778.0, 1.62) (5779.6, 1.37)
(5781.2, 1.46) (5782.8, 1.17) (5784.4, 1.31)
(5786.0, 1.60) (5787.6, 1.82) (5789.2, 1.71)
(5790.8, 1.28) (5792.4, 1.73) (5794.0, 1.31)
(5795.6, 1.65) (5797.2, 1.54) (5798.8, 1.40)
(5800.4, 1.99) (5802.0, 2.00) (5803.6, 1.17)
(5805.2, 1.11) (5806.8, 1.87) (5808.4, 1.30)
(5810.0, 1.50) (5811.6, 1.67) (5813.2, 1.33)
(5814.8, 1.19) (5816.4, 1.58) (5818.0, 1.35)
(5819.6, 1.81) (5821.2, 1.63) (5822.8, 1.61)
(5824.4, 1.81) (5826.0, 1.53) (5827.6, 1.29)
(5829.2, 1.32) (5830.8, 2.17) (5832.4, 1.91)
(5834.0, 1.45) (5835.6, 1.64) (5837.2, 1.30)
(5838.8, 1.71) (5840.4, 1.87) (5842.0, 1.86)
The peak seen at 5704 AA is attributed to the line [O III] 5007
